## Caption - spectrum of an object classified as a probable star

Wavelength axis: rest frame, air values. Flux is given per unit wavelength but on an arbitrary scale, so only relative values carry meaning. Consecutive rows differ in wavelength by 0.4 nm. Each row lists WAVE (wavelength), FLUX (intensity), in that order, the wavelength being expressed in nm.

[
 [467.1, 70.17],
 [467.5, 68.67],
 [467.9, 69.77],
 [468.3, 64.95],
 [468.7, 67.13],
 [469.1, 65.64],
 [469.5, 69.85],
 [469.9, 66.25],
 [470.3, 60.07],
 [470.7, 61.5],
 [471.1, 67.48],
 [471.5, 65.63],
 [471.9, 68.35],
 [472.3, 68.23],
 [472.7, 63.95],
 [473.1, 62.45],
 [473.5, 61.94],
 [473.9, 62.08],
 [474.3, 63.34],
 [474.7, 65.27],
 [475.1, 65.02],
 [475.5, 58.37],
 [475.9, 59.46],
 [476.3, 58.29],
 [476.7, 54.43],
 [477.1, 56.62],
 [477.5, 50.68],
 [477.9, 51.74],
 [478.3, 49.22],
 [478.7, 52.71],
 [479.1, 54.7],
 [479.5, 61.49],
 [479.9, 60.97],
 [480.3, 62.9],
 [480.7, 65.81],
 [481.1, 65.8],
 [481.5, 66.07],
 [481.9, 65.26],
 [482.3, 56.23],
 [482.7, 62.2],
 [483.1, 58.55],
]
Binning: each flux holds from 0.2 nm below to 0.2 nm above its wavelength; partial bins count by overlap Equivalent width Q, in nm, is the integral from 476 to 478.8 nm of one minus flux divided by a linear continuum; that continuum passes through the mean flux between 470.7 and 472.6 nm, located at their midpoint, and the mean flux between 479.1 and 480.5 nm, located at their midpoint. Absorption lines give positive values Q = 0.398 nm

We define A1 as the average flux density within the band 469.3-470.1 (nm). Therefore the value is 68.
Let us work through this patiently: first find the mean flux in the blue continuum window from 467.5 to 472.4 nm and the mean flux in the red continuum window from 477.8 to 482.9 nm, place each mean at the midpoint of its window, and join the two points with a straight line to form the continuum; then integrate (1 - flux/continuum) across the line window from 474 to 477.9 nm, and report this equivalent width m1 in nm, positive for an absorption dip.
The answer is 0.24 nm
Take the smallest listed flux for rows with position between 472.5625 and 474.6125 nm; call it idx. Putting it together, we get 61.94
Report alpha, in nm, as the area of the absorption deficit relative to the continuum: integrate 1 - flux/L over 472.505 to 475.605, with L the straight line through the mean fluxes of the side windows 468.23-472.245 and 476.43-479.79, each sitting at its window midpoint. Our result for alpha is -0.14 nm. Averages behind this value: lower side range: 65.8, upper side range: 54.2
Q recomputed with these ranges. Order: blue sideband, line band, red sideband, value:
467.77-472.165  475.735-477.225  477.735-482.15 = 0.11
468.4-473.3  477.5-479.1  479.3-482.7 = 0.30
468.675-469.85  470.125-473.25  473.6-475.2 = 0.04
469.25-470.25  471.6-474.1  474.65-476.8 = -0.05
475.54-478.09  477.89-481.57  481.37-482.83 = 0.00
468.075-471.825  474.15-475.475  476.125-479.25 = -0.13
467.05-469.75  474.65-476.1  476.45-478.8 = -0.14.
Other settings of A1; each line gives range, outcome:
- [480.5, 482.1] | 65.7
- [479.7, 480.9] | 63.2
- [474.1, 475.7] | 63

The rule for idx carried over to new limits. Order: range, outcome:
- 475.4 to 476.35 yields 58.29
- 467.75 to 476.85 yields 54.43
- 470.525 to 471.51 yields 61.5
